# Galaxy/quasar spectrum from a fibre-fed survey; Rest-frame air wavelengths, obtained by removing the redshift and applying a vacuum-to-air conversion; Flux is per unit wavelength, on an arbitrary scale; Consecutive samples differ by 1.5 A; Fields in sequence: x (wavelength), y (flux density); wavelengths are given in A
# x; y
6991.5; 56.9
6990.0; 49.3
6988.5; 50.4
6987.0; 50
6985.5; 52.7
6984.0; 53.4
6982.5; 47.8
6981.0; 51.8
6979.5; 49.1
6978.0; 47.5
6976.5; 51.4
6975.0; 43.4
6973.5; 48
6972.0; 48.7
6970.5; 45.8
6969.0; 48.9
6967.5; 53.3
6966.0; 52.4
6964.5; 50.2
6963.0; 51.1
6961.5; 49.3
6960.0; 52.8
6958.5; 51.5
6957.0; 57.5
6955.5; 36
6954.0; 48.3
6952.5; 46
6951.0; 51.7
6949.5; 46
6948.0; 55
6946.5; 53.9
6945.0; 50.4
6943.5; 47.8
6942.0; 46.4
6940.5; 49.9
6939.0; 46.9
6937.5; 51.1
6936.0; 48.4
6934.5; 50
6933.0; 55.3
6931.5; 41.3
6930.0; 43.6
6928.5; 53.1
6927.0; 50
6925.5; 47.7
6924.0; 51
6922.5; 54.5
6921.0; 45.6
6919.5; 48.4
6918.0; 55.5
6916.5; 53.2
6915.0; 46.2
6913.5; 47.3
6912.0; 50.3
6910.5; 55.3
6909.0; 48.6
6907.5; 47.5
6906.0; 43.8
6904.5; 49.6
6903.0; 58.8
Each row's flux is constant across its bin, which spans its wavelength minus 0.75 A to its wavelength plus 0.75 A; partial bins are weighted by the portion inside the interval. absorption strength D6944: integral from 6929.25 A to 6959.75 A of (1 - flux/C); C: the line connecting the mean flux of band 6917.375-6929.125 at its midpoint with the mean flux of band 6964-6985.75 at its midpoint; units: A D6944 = 0.8 A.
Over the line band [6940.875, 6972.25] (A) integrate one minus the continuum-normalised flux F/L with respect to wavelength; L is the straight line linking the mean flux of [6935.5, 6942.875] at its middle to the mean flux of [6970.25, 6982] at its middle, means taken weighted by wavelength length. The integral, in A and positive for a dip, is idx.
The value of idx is -0.8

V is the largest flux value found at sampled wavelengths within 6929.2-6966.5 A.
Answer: 57.5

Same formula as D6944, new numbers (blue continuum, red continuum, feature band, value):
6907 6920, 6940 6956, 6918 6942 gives 0.1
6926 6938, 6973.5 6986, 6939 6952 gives -0.2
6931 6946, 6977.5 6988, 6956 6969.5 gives -0.5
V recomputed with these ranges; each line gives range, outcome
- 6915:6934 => 55.5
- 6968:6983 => 51.8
